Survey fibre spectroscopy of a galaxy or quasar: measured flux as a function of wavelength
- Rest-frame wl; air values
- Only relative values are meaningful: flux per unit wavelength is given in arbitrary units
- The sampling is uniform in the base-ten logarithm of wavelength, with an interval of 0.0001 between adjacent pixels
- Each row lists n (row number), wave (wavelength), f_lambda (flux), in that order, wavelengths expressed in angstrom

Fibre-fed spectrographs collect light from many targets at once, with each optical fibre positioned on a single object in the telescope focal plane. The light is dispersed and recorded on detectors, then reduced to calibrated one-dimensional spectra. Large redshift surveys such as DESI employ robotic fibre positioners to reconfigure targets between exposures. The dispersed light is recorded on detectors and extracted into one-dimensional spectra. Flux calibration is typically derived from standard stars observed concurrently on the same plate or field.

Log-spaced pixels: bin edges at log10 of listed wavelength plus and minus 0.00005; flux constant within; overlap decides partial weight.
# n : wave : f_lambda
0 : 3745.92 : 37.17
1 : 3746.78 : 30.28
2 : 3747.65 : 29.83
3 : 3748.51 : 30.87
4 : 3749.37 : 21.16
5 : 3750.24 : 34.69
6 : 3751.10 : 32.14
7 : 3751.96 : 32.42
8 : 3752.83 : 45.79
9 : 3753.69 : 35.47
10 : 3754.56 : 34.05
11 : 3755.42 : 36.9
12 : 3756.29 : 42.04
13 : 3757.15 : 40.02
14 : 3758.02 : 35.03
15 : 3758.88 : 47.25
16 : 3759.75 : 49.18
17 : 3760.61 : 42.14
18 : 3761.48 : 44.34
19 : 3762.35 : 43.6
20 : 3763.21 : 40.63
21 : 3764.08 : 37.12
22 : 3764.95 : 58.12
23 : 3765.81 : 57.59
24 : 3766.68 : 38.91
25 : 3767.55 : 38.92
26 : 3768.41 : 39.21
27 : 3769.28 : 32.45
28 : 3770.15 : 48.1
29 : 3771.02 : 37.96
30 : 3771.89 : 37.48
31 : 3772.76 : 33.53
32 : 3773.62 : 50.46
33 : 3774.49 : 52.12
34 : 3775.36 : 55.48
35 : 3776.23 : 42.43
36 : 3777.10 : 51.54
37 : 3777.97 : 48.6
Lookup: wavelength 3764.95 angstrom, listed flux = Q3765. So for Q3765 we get 58.12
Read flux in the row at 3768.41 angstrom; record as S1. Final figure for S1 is 39.21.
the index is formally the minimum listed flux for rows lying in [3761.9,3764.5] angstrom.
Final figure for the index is 37.12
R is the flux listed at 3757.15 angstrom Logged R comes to 40.02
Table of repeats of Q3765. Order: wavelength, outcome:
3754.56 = 34.05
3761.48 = 44.34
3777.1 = 51.54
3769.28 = 32.45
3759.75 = 49.18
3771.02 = 37.96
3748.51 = 30.87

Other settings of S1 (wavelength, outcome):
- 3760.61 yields 42.14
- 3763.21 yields 40.63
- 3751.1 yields 32.14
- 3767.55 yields 38.92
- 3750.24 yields 34.69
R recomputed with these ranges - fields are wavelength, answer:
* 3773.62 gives 50.46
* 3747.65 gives 29.83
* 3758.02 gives 35.03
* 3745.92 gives 37.17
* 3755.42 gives 36.9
